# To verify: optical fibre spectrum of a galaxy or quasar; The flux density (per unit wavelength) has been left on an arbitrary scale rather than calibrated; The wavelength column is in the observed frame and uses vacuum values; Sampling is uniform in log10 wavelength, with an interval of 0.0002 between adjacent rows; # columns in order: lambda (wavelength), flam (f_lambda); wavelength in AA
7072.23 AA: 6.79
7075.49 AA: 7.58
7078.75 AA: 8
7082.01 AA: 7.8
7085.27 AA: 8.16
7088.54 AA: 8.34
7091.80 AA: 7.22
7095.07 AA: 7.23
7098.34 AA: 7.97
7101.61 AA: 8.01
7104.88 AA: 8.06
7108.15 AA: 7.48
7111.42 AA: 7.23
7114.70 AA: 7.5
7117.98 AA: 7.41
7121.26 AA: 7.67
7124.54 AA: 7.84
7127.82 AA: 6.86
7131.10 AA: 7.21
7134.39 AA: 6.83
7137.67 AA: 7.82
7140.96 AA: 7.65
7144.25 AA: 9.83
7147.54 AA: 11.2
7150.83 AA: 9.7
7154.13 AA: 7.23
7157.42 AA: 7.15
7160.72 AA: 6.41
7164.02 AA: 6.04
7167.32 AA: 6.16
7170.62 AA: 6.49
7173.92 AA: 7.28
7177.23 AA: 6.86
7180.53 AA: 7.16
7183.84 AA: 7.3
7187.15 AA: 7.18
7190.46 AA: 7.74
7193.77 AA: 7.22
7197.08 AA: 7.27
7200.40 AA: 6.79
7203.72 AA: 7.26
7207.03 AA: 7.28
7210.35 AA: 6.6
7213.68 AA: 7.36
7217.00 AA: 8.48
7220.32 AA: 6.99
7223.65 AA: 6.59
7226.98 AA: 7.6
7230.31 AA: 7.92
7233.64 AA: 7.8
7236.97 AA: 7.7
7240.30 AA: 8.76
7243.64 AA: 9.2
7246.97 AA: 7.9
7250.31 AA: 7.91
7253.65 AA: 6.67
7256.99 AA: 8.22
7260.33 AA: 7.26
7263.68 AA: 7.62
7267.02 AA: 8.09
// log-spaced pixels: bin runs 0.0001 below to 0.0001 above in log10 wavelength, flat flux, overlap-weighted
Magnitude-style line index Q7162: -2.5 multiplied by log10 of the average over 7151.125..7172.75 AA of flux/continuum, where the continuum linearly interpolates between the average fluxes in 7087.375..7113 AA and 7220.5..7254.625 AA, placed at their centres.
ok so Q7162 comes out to 0.141 mag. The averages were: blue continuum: 7.68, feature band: 6.79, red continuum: 7.79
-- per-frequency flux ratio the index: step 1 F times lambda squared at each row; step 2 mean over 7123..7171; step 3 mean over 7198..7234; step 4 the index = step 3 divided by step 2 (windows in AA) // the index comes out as 0.97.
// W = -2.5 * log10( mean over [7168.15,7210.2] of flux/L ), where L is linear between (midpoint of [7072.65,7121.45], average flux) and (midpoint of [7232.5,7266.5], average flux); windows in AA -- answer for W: 0.10 mag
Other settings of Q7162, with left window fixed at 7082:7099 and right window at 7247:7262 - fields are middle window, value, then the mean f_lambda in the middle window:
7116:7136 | 0.06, 7.31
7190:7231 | 0.05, 7.29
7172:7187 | 0.08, 7.14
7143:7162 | -0.12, 8.6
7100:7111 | 0.00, 7.79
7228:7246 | -0.09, 8.24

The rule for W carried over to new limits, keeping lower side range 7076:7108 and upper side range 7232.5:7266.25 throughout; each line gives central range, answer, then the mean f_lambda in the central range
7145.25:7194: 0.06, 7.44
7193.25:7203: 0.12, 7.09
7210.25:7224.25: 0.08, 7.31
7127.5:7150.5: -0.07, 8.37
